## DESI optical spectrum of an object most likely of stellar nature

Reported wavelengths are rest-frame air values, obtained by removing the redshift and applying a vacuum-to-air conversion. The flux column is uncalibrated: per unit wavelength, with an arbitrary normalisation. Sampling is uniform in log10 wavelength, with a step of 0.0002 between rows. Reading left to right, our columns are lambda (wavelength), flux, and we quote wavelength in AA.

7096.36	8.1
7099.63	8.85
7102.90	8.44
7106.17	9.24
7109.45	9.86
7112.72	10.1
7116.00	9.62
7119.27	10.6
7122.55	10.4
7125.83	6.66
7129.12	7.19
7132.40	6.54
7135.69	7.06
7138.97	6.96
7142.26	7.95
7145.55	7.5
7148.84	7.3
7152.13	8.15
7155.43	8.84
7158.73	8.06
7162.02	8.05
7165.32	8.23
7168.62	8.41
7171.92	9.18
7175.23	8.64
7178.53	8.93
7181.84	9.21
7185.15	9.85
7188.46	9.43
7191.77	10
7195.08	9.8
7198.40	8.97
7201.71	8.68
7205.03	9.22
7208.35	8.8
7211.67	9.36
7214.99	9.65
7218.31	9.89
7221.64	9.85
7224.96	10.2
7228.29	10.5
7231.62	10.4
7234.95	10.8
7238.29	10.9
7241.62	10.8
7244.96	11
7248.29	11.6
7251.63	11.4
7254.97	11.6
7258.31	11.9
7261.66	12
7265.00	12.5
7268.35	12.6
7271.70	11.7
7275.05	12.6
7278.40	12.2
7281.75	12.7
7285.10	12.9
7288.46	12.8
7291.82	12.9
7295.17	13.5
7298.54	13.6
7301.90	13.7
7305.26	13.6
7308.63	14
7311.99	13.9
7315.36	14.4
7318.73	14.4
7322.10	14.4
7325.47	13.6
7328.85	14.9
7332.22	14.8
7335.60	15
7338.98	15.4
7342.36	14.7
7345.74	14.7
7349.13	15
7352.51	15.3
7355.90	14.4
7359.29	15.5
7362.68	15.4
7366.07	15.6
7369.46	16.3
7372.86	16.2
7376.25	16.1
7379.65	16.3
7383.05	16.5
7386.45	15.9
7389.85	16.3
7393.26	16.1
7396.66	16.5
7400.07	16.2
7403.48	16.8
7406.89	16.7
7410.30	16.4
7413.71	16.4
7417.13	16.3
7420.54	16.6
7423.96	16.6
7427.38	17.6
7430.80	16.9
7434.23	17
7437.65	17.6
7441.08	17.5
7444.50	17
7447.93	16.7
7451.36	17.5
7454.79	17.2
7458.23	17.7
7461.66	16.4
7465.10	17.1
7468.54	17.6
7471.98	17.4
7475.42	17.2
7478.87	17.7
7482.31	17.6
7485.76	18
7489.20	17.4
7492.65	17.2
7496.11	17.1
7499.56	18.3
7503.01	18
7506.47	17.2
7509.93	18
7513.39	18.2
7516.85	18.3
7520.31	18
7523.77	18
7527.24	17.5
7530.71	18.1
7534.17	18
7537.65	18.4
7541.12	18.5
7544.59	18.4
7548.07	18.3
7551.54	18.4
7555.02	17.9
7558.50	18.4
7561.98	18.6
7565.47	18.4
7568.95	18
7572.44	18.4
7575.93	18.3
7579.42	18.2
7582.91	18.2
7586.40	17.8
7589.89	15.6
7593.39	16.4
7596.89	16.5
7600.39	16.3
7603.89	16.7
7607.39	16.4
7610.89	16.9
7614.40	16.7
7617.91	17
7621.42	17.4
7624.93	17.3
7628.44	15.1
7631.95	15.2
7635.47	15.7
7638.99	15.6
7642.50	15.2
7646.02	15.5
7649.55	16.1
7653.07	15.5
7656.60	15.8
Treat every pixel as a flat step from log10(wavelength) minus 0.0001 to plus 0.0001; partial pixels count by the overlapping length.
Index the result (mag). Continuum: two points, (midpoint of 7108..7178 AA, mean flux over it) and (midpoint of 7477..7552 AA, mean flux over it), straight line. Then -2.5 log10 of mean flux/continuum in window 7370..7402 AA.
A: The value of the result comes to -0.115 mag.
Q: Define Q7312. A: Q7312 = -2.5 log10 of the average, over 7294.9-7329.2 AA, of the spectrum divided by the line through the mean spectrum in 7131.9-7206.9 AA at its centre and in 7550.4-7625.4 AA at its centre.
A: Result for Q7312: -0.21 mag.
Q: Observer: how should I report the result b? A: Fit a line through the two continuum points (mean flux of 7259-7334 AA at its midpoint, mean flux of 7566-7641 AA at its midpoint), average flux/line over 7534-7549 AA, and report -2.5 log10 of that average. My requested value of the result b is -0.14 mag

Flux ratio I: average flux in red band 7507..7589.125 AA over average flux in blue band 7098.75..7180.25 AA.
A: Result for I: 2.2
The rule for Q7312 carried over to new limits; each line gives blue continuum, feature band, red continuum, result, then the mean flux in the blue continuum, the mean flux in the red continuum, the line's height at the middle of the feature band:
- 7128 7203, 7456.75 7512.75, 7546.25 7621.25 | -0.14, 8.4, 17.5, 15.3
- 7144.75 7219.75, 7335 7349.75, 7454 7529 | -0.12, 8.89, 17.6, 13.4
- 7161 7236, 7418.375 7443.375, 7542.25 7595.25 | -0.16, 9.39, 18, 14.8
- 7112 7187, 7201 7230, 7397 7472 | 0.08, 8.39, 16.9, 10.4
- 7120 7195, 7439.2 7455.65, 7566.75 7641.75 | -0.23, 8.36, 16.8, 13.9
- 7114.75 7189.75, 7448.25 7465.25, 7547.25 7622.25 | -0.16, 8.37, 17.5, 14.8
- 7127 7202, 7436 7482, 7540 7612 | -0.15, 8.37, 17.6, 15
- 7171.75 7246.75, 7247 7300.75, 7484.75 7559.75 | -0.09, 9.76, 18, 11.5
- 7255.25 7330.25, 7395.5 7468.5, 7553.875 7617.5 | -0.12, 13.2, 17.4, 15.2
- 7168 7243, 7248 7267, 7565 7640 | -0.12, 9.64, 16.9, 10.6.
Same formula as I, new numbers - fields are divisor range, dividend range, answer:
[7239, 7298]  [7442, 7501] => 1.43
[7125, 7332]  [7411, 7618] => 1.64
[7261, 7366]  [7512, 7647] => 1.25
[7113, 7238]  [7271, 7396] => 1.63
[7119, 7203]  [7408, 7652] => 2.04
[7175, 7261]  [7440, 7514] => 1.73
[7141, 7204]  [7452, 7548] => 2.04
